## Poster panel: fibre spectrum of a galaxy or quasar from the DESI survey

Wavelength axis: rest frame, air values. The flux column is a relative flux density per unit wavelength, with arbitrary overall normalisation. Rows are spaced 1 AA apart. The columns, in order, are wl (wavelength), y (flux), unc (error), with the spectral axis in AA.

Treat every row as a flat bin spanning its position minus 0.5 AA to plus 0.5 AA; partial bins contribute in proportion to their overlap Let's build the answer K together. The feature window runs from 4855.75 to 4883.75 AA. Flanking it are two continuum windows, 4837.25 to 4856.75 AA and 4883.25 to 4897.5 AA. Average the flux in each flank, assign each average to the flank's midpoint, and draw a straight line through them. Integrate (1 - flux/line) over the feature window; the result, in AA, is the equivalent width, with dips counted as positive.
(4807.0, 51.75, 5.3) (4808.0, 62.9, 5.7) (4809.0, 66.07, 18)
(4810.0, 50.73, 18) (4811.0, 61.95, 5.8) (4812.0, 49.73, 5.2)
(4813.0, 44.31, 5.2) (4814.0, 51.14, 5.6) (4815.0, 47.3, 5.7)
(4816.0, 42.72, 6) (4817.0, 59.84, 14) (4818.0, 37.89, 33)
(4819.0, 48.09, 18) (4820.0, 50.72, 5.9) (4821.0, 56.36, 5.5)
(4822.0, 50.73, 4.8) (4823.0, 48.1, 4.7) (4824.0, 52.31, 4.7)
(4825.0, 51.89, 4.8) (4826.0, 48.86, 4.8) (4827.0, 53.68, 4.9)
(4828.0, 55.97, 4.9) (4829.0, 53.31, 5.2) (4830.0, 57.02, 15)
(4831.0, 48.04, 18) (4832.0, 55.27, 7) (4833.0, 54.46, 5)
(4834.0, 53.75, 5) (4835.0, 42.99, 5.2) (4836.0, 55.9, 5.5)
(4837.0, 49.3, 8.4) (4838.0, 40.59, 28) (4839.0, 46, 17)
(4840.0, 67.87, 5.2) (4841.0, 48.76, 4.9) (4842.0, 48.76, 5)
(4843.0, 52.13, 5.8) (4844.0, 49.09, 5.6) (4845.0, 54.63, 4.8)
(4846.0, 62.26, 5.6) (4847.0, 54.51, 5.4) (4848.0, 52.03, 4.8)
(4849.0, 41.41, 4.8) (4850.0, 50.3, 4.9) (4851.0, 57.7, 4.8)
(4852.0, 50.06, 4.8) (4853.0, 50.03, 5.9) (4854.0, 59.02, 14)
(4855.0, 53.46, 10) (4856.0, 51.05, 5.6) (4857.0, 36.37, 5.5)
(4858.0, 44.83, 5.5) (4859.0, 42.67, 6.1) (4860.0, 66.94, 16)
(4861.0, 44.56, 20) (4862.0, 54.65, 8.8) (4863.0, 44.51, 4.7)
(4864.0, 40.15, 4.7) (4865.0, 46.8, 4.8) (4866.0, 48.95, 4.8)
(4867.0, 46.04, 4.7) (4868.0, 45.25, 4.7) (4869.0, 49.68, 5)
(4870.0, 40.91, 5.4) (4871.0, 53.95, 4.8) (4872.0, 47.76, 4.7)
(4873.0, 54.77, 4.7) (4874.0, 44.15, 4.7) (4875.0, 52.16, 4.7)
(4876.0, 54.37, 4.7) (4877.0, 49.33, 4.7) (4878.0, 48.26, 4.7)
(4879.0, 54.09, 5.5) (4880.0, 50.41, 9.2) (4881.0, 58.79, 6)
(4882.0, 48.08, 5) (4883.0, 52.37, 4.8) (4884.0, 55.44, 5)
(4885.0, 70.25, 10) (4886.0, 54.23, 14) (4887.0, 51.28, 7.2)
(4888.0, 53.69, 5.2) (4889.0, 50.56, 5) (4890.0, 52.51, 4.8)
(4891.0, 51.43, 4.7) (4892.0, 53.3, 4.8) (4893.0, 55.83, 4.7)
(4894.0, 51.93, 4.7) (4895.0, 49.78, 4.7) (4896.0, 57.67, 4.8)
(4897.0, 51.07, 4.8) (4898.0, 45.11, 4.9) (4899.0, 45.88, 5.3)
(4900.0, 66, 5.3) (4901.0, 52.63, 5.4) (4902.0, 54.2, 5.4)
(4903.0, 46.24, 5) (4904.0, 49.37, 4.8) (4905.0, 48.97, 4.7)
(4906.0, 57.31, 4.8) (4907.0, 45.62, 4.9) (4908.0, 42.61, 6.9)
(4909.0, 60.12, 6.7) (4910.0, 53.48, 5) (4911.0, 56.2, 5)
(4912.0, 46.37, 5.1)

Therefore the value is 2.14 AA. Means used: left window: 51.9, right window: 54.2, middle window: 49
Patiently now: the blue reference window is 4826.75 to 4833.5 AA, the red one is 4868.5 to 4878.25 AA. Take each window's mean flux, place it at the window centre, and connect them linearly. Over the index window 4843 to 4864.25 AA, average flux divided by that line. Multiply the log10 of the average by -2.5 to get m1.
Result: 0.02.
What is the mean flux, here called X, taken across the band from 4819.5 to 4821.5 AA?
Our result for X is 53.5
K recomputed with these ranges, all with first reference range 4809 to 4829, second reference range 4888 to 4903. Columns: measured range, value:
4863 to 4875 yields 1.1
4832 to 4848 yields -0.2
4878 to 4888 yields -0.4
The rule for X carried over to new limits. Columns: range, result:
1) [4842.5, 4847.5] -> 54.5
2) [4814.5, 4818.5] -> 46.9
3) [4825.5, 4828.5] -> 52.8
